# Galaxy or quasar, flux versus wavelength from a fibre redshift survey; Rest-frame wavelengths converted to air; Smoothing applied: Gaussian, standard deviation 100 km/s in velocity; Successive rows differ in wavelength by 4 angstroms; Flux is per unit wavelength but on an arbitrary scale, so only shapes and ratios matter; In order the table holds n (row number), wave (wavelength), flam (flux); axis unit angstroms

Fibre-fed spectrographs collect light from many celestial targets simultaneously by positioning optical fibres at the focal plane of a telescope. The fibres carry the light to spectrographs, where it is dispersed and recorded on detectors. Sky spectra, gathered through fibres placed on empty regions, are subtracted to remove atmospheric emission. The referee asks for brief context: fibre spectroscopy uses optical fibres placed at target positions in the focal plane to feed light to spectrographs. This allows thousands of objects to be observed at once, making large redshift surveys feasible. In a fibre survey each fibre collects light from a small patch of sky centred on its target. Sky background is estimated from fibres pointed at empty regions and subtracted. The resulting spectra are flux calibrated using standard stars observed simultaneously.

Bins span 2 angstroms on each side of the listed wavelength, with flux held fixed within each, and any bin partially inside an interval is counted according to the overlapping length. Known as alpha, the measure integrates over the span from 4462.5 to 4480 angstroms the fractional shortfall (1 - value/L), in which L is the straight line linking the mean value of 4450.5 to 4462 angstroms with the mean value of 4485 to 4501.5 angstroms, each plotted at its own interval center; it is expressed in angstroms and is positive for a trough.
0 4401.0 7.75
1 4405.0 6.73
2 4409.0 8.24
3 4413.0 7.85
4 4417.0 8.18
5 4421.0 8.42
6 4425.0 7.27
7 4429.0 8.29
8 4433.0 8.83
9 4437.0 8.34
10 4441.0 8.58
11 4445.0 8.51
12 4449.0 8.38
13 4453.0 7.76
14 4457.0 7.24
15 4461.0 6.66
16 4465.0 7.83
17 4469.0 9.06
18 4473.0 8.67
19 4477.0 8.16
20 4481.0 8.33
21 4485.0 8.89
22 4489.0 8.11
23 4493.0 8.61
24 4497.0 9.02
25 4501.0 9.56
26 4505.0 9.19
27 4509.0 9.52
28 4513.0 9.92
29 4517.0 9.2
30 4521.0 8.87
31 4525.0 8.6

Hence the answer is -1.0 angstroms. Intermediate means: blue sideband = 7.32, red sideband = 8.77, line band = 8.37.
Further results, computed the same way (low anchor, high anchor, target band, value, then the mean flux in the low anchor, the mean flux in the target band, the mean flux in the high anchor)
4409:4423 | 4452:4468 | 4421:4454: -1.94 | 8.16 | 8.27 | 7.45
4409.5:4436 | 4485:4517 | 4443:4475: 2.19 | 8.15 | 8.01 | 9.12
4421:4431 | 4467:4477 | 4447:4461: 1.28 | 7.91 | 7.63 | 8.72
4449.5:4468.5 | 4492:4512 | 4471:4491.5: 0.01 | 7.59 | 8.44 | 9.25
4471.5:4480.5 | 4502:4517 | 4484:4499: 0.43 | 8.39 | 8.64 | 9.5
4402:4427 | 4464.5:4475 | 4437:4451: -0.41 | 7.78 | 8.47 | 8.62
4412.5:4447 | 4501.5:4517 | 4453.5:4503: 3.85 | 8.27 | 8.33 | 9.5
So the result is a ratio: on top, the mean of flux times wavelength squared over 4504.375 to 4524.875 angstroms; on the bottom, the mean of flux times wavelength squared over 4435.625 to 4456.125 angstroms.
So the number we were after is 1.2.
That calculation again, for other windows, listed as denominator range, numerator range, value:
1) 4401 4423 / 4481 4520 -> 1.20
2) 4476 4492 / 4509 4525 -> 1.12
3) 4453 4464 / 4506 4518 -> 1.36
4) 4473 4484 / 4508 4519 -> 1.16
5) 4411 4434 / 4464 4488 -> 1.07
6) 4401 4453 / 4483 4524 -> 1.16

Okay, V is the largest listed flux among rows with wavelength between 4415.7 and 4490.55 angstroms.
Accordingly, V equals 9.06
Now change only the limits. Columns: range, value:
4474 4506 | 9.56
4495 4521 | 9.92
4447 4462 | 8.38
